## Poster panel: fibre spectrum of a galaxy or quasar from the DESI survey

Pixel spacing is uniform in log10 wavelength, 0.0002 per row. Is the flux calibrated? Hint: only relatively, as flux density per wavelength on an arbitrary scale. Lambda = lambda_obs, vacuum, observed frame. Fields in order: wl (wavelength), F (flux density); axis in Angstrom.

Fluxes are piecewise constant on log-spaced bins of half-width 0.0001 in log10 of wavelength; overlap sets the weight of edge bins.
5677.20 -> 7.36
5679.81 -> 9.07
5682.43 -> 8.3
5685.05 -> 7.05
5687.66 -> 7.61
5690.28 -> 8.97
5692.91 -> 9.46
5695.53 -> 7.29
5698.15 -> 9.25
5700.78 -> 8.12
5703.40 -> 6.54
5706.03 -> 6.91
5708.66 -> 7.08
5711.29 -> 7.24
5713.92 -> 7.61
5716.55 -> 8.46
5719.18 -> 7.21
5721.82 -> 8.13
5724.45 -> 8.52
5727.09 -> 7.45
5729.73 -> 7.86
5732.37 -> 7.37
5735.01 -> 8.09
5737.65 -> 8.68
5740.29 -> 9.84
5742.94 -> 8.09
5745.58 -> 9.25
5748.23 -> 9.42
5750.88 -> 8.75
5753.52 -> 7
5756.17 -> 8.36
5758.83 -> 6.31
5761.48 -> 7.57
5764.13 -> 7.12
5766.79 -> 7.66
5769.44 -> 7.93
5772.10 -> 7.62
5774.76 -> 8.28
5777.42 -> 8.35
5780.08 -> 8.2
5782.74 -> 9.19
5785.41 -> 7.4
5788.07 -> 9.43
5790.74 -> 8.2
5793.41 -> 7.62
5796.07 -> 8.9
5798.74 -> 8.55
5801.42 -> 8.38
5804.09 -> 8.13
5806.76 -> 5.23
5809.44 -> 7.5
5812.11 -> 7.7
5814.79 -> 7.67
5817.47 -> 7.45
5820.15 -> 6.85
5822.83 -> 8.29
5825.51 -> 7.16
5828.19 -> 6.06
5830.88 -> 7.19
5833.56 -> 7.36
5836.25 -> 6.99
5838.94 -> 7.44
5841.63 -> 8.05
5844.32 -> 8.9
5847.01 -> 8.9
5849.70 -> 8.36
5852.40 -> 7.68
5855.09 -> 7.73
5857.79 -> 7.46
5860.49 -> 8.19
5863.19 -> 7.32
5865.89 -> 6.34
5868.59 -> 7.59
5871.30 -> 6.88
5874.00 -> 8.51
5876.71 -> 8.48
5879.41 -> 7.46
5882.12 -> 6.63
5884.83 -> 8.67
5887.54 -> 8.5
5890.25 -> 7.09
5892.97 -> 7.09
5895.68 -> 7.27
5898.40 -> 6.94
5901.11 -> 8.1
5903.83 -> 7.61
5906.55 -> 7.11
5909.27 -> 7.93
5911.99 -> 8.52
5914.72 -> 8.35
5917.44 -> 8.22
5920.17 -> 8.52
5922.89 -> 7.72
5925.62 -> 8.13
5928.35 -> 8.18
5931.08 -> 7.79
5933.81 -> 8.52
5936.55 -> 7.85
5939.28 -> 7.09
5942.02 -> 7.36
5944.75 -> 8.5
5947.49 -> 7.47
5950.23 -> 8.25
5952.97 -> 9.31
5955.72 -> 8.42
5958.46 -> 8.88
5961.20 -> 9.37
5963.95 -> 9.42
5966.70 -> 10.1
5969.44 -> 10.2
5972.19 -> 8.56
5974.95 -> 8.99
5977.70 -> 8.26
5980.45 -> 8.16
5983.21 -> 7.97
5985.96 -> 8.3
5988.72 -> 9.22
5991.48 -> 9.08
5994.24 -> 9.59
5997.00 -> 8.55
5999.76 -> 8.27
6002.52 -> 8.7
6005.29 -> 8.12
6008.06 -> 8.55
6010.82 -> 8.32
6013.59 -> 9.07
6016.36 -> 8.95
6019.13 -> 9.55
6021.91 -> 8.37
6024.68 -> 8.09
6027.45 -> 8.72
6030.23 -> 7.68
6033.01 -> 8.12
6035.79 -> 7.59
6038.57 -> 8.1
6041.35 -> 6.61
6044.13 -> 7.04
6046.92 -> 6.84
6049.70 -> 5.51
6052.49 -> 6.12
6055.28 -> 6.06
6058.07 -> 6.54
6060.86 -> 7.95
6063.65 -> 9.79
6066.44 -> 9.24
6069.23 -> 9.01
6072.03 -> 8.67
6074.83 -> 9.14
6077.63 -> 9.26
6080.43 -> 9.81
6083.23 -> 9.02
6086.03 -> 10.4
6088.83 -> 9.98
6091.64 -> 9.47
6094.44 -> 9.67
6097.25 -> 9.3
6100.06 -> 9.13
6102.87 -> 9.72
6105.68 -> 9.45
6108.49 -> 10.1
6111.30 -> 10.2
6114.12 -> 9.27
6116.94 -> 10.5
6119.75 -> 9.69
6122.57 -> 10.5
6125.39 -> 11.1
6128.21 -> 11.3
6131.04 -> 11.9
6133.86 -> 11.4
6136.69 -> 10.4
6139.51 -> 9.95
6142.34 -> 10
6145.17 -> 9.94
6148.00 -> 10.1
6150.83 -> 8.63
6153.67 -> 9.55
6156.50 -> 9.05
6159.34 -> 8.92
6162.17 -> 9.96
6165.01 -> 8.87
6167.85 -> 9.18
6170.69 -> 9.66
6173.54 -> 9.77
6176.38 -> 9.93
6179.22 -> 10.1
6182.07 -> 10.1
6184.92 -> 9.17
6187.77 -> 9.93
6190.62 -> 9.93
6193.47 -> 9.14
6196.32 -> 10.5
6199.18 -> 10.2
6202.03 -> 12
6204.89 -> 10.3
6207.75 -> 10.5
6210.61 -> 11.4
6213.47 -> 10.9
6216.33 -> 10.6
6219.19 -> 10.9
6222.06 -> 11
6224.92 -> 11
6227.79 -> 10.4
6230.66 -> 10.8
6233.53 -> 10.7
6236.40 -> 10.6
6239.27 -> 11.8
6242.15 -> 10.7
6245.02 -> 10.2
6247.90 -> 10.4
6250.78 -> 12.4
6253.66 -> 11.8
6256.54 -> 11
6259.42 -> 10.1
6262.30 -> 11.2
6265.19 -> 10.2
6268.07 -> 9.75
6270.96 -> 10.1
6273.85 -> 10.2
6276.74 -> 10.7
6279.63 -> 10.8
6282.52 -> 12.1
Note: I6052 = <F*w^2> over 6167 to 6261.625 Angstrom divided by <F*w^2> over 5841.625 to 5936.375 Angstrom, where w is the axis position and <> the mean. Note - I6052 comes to 1.5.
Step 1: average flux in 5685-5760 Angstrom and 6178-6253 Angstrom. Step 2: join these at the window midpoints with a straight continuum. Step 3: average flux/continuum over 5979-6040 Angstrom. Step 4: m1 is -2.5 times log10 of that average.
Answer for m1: 0.12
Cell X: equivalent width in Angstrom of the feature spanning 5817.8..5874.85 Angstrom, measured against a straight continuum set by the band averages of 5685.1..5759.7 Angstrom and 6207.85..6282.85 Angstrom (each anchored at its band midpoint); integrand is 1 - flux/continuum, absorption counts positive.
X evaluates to 7.31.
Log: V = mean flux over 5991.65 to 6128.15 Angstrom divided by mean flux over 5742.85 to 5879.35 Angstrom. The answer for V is 1.12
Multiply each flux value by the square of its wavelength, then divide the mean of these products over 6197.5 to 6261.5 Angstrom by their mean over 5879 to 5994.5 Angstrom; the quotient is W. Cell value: 1.5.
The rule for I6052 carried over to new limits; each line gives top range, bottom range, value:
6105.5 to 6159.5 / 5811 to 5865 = 1.47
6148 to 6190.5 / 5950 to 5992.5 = 1.14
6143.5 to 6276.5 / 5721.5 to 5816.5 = 1.48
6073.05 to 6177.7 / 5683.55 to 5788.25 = 1.40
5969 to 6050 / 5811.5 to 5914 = 1.15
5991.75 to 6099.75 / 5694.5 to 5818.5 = 1.17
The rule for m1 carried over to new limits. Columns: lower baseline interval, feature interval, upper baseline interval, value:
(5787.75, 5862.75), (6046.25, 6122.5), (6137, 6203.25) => 0.04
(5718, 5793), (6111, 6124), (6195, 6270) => 0.02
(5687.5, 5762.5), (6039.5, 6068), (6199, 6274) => 0.34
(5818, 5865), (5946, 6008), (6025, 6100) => -0.09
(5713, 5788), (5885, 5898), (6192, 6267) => 0.18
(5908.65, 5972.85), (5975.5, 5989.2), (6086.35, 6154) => 0.06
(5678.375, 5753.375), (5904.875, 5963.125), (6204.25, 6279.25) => 0.13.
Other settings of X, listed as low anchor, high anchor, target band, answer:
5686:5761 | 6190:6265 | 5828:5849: 2.3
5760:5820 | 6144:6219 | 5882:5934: 4.0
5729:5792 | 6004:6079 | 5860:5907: 3.3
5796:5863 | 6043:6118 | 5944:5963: -0.9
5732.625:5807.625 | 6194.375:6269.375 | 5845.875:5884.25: 4.4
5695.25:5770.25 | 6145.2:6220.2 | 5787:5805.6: -0.5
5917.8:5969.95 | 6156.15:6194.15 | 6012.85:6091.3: 6.2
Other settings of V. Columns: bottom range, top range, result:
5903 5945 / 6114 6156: 1.29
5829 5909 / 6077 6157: 1.31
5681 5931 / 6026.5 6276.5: 1.24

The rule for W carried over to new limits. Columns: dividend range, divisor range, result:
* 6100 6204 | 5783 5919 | 1.43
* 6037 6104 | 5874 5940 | 1.14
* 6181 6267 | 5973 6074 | 1.40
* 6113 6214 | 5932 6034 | 1.25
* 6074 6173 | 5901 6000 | 1.24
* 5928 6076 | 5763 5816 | 1.12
